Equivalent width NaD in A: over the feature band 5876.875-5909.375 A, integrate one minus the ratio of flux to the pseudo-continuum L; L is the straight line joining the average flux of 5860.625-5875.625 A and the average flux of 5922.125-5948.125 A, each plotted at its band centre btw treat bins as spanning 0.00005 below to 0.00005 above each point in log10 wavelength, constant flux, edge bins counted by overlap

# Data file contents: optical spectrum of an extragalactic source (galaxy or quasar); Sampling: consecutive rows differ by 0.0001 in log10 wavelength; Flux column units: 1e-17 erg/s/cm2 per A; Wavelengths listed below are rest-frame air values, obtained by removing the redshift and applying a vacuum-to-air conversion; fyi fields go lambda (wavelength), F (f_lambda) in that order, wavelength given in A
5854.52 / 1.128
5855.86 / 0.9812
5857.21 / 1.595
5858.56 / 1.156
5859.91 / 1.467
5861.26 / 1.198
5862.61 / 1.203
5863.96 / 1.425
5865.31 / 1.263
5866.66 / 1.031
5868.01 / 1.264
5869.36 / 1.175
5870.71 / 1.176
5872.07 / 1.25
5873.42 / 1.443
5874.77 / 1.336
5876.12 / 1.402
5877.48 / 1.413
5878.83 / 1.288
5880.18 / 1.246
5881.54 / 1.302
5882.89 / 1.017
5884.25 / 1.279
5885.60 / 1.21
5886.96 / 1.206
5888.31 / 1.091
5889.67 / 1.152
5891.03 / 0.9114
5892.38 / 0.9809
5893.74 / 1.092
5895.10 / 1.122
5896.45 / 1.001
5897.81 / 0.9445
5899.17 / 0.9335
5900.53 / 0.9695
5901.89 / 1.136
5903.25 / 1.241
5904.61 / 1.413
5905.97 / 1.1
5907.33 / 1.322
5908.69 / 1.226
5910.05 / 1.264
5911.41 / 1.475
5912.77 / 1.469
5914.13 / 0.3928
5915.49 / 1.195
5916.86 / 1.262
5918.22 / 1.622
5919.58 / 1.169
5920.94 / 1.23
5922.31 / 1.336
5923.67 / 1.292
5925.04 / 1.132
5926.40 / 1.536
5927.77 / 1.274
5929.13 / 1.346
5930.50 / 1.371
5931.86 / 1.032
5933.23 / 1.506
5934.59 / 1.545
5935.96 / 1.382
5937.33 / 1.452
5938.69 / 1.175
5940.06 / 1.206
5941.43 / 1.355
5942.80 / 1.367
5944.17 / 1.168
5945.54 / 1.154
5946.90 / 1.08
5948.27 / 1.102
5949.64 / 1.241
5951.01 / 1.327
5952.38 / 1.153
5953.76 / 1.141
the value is 3.1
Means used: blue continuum 1.25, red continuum 1.3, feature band 1.15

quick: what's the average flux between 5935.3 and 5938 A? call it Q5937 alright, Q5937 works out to 1.42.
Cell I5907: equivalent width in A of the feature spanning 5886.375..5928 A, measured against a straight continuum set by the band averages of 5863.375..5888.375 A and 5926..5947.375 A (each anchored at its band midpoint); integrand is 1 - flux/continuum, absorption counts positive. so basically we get 3.5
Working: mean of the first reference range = 1.26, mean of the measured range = 1.18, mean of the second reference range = 1.31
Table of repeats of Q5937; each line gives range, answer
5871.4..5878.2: 1.37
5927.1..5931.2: 1.33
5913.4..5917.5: 0.952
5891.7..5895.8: 1.07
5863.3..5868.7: 1.25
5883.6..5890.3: 1.19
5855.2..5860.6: 1.3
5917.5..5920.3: 1.4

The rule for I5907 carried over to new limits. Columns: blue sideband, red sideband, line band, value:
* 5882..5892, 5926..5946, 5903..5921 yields -0.2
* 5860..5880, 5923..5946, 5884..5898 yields 2.2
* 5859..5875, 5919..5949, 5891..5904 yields 2.4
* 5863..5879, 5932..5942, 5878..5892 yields 1.4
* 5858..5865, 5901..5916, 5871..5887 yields -0.3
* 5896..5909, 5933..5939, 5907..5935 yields 0.1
